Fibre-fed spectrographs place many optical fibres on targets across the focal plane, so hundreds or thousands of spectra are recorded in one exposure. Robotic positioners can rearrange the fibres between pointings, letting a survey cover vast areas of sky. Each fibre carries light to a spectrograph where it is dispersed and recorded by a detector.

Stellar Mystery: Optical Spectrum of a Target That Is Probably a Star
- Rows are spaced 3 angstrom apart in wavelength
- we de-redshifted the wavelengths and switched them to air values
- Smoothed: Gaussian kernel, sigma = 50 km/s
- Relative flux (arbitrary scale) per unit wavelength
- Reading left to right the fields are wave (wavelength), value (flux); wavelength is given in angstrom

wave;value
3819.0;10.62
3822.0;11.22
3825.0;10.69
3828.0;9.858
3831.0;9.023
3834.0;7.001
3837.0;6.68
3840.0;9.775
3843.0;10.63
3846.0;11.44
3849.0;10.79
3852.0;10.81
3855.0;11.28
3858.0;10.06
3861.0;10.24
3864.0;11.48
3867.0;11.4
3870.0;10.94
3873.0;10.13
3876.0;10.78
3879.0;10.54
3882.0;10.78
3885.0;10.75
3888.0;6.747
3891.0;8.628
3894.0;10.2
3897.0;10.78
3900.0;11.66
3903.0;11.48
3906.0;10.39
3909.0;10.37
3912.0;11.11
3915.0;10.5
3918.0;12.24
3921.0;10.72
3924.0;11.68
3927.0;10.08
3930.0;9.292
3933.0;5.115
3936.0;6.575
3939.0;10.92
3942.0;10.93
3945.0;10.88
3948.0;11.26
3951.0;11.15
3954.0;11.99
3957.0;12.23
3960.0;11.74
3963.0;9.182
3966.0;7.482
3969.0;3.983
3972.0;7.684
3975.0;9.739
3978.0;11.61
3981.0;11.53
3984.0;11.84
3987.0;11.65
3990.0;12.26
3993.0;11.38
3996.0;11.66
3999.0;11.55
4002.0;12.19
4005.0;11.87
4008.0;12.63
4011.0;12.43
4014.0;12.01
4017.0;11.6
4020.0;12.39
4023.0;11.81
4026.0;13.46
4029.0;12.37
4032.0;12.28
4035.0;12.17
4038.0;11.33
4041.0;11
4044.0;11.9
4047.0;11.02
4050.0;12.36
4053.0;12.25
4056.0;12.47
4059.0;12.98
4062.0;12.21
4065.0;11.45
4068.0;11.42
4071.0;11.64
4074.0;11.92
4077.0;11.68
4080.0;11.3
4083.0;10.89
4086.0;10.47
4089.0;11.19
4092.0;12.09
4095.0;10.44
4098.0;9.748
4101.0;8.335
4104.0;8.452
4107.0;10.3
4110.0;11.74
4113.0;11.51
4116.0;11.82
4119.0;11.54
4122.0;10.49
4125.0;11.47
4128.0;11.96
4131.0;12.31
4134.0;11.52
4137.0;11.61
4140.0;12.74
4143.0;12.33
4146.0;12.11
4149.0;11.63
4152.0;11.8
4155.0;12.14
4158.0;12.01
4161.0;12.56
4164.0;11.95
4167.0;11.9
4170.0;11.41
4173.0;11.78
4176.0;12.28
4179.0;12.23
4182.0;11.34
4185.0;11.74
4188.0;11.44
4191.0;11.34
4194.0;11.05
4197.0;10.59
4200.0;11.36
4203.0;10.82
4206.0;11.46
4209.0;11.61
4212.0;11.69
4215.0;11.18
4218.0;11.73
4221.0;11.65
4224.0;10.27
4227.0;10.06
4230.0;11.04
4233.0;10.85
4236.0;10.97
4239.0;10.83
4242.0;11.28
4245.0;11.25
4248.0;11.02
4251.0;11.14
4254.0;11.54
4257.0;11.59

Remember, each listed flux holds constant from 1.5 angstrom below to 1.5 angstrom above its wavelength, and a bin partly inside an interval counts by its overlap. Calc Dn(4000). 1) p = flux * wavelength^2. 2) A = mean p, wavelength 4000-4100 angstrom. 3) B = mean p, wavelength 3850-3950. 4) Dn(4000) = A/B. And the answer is 1.23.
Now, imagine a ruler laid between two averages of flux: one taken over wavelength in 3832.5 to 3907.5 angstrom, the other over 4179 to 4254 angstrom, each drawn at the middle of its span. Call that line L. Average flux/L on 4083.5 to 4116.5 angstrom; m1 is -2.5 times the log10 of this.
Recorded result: 0.03 mag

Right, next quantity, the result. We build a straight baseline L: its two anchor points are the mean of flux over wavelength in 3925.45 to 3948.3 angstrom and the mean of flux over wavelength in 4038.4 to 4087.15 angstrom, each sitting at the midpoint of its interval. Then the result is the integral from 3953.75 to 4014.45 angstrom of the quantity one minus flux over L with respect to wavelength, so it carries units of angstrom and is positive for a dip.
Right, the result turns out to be -3.8 angstrom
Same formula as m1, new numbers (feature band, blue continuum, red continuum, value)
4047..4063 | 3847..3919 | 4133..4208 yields -0.098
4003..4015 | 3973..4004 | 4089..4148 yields -0.074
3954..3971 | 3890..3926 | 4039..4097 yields 0.207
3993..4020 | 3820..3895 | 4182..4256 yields -0.140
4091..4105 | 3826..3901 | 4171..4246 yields 0.117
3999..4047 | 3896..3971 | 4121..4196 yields -0.119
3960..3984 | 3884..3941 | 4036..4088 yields 0.168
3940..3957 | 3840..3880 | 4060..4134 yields -0.041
